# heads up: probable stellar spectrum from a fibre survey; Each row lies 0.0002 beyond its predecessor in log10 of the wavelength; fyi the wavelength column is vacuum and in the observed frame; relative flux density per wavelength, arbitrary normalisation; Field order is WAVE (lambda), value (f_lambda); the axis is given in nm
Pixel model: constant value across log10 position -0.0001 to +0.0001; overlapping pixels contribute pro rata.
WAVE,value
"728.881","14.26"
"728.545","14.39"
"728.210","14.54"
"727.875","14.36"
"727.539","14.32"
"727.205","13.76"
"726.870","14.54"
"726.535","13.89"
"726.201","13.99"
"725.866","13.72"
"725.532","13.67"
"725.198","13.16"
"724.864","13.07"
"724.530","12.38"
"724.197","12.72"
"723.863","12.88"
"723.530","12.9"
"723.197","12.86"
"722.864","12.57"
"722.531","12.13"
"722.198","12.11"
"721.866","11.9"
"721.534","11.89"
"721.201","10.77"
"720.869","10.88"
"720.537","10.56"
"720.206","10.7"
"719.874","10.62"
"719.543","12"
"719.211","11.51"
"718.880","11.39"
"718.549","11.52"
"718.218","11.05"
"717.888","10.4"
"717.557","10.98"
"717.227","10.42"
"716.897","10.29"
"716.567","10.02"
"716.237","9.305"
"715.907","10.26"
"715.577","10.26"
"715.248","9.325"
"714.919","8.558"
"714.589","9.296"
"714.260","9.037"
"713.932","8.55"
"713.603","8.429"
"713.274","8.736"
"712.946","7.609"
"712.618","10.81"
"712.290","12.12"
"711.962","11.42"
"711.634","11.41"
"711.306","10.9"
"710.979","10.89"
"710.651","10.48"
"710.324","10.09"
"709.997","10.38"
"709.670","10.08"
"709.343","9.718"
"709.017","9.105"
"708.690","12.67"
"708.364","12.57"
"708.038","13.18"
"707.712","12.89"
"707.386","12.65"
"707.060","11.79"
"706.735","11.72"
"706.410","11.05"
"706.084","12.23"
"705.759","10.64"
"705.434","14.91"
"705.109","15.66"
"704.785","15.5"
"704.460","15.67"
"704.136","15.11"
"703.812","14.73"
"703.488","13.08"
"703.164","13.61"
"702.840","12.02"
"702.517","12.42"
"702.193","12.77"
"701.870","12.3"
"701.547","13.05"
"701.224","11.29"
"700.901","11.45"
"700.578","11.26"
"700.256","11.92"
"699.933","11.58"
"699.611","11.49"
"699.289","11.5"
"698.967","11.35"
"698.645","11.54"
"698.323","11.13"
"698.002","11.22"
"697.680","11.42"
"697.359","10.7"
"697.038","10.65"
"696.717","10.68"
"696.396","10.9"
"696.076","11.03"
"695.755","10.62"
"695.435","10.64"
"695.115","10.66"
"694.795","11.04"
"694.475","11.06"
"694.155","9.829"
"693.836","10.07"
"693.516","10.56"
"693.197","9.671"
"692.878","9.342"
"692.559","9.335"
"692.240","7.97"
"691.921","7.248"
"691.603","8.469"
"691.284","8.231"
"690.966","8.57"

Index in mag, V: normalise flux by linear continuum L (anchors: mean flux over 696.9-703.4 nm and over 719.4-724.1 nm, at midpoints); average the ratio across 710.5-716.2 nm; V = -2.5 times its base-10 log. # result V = 0.19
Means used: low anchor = 11.8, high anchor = 11.8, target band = 9.87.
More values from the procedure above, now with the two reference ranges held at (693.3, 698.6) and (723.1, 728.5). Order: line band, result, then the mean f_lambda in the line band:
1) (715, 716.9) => 0.28 mag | 9.82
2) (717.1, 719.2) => 0.17 mag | 11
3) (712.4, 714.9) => 0.35 mag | 8.97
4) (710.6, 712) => 0.11 mag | 11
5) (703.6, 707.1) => -0.17 mag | 13.6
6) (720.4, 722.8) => 0.15 mag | 11.5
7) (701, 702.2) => -0.09 mag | 12.3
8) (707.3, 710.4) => 0.06 mag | 11.3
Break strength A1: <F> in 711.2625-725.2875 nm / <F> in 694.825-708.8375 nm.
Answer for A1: 0.9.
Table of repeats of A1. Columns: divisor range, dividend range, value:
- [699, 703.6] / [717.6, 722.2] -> 0.93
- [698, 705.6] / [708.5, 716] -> 0.78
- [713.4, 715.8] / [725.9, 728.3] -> 1.56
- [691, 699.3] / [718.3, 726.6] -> 1.19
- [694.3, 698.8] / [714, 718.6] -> 0.91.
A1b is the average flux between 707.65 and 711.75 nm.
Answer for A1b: 11.1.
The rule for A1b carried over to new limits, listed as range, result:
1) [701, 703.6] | 12.5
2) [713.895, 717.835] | 9.75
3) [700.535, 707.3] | 13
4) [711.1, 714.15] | 9.99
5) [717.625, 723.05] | 11.4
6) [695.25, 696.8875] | 10.8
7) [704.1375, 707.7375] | 13.3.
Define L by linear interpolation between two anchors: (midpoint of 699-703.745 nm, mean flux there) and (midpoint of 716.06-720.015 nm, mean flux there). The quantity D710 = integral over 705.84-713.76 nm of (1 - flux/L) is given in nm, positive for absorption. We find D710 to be 0.36 nm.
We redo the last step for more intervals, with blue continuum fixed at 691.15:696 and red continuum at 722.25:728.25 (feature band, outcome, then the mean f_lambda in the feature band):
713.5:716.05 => 0.61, 9.23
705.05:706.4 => -0.22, 12.9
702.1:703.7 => -0.31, 12.8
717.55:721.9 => 0.54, 11.1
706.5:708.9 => -0.22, 12.4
